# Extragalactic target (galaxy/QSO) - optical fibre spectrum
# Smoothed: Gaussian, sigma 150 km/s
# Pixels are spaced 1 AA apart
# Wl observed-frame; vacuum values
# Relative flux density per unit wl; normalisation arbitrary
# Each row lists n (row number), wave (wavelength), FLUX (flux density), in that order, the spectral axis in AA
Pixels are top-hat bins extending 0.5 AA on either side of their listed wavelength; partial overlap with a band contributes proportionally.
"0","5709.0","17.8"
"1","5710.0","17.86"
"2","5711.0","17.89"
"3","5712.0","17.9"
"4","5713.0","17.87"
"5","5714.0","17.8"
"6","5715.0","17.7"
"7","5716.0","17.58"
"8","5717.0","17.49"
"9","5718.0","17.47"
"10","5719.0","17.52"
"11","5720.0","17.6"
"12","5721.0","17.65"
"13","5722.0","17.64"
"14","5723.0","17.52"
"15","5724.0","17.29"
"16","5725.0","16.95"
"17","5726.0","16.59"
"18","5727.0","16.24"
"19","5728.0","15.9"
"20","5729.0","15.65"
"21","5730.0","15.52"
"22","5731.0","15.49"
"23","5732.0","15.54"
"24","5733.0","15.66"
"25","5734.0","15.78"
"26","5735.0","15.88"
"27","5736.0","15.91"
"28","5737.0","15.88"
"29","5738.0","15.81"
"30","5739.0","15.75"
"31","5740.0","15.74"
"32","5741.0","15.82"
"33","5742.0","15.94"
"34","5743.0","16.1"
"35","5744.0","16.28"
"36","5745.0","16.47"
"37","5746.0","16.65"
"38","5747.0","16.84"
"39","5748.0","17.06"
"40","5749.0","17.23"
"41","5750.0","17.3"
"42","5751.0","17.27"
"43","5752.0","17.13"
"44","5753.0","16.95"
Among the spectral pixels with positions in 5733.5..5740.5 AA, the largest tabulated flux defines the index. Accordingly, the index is 15.91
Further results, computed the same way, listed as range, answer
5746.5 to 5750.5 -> 17.3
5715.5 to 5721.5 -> 17.65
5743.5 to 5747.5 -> 16.84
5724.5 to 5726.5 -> 16.95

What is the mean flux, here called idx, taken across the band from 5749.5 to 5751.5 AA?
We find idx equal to 17.3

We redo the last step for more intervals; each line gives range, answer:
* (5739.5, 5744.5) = 16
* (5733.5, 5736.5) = 15.9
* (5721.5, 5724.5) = 17.5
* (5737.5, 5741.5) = 15.8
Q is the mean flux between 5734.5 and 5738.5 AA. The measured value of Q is 15.9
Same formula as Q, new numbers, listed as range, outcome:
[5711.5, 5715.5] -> 17.8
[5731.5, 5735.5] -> 15.7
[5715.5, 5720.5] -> 17.5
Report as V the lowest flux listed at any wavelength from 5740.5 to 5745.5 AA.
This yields 15.82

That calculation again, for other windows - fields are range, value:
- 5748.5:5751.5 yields 17.23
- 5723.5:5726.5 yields 16.59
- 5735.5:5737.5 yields 15.88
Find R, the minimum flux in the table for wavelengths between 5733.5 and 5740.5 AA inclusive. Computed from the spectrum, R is 15.74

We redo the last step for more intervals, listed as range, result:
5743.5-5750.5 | 16.28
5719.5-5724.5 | 17.29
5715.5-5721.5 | 17.47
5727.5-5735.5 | 15.49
